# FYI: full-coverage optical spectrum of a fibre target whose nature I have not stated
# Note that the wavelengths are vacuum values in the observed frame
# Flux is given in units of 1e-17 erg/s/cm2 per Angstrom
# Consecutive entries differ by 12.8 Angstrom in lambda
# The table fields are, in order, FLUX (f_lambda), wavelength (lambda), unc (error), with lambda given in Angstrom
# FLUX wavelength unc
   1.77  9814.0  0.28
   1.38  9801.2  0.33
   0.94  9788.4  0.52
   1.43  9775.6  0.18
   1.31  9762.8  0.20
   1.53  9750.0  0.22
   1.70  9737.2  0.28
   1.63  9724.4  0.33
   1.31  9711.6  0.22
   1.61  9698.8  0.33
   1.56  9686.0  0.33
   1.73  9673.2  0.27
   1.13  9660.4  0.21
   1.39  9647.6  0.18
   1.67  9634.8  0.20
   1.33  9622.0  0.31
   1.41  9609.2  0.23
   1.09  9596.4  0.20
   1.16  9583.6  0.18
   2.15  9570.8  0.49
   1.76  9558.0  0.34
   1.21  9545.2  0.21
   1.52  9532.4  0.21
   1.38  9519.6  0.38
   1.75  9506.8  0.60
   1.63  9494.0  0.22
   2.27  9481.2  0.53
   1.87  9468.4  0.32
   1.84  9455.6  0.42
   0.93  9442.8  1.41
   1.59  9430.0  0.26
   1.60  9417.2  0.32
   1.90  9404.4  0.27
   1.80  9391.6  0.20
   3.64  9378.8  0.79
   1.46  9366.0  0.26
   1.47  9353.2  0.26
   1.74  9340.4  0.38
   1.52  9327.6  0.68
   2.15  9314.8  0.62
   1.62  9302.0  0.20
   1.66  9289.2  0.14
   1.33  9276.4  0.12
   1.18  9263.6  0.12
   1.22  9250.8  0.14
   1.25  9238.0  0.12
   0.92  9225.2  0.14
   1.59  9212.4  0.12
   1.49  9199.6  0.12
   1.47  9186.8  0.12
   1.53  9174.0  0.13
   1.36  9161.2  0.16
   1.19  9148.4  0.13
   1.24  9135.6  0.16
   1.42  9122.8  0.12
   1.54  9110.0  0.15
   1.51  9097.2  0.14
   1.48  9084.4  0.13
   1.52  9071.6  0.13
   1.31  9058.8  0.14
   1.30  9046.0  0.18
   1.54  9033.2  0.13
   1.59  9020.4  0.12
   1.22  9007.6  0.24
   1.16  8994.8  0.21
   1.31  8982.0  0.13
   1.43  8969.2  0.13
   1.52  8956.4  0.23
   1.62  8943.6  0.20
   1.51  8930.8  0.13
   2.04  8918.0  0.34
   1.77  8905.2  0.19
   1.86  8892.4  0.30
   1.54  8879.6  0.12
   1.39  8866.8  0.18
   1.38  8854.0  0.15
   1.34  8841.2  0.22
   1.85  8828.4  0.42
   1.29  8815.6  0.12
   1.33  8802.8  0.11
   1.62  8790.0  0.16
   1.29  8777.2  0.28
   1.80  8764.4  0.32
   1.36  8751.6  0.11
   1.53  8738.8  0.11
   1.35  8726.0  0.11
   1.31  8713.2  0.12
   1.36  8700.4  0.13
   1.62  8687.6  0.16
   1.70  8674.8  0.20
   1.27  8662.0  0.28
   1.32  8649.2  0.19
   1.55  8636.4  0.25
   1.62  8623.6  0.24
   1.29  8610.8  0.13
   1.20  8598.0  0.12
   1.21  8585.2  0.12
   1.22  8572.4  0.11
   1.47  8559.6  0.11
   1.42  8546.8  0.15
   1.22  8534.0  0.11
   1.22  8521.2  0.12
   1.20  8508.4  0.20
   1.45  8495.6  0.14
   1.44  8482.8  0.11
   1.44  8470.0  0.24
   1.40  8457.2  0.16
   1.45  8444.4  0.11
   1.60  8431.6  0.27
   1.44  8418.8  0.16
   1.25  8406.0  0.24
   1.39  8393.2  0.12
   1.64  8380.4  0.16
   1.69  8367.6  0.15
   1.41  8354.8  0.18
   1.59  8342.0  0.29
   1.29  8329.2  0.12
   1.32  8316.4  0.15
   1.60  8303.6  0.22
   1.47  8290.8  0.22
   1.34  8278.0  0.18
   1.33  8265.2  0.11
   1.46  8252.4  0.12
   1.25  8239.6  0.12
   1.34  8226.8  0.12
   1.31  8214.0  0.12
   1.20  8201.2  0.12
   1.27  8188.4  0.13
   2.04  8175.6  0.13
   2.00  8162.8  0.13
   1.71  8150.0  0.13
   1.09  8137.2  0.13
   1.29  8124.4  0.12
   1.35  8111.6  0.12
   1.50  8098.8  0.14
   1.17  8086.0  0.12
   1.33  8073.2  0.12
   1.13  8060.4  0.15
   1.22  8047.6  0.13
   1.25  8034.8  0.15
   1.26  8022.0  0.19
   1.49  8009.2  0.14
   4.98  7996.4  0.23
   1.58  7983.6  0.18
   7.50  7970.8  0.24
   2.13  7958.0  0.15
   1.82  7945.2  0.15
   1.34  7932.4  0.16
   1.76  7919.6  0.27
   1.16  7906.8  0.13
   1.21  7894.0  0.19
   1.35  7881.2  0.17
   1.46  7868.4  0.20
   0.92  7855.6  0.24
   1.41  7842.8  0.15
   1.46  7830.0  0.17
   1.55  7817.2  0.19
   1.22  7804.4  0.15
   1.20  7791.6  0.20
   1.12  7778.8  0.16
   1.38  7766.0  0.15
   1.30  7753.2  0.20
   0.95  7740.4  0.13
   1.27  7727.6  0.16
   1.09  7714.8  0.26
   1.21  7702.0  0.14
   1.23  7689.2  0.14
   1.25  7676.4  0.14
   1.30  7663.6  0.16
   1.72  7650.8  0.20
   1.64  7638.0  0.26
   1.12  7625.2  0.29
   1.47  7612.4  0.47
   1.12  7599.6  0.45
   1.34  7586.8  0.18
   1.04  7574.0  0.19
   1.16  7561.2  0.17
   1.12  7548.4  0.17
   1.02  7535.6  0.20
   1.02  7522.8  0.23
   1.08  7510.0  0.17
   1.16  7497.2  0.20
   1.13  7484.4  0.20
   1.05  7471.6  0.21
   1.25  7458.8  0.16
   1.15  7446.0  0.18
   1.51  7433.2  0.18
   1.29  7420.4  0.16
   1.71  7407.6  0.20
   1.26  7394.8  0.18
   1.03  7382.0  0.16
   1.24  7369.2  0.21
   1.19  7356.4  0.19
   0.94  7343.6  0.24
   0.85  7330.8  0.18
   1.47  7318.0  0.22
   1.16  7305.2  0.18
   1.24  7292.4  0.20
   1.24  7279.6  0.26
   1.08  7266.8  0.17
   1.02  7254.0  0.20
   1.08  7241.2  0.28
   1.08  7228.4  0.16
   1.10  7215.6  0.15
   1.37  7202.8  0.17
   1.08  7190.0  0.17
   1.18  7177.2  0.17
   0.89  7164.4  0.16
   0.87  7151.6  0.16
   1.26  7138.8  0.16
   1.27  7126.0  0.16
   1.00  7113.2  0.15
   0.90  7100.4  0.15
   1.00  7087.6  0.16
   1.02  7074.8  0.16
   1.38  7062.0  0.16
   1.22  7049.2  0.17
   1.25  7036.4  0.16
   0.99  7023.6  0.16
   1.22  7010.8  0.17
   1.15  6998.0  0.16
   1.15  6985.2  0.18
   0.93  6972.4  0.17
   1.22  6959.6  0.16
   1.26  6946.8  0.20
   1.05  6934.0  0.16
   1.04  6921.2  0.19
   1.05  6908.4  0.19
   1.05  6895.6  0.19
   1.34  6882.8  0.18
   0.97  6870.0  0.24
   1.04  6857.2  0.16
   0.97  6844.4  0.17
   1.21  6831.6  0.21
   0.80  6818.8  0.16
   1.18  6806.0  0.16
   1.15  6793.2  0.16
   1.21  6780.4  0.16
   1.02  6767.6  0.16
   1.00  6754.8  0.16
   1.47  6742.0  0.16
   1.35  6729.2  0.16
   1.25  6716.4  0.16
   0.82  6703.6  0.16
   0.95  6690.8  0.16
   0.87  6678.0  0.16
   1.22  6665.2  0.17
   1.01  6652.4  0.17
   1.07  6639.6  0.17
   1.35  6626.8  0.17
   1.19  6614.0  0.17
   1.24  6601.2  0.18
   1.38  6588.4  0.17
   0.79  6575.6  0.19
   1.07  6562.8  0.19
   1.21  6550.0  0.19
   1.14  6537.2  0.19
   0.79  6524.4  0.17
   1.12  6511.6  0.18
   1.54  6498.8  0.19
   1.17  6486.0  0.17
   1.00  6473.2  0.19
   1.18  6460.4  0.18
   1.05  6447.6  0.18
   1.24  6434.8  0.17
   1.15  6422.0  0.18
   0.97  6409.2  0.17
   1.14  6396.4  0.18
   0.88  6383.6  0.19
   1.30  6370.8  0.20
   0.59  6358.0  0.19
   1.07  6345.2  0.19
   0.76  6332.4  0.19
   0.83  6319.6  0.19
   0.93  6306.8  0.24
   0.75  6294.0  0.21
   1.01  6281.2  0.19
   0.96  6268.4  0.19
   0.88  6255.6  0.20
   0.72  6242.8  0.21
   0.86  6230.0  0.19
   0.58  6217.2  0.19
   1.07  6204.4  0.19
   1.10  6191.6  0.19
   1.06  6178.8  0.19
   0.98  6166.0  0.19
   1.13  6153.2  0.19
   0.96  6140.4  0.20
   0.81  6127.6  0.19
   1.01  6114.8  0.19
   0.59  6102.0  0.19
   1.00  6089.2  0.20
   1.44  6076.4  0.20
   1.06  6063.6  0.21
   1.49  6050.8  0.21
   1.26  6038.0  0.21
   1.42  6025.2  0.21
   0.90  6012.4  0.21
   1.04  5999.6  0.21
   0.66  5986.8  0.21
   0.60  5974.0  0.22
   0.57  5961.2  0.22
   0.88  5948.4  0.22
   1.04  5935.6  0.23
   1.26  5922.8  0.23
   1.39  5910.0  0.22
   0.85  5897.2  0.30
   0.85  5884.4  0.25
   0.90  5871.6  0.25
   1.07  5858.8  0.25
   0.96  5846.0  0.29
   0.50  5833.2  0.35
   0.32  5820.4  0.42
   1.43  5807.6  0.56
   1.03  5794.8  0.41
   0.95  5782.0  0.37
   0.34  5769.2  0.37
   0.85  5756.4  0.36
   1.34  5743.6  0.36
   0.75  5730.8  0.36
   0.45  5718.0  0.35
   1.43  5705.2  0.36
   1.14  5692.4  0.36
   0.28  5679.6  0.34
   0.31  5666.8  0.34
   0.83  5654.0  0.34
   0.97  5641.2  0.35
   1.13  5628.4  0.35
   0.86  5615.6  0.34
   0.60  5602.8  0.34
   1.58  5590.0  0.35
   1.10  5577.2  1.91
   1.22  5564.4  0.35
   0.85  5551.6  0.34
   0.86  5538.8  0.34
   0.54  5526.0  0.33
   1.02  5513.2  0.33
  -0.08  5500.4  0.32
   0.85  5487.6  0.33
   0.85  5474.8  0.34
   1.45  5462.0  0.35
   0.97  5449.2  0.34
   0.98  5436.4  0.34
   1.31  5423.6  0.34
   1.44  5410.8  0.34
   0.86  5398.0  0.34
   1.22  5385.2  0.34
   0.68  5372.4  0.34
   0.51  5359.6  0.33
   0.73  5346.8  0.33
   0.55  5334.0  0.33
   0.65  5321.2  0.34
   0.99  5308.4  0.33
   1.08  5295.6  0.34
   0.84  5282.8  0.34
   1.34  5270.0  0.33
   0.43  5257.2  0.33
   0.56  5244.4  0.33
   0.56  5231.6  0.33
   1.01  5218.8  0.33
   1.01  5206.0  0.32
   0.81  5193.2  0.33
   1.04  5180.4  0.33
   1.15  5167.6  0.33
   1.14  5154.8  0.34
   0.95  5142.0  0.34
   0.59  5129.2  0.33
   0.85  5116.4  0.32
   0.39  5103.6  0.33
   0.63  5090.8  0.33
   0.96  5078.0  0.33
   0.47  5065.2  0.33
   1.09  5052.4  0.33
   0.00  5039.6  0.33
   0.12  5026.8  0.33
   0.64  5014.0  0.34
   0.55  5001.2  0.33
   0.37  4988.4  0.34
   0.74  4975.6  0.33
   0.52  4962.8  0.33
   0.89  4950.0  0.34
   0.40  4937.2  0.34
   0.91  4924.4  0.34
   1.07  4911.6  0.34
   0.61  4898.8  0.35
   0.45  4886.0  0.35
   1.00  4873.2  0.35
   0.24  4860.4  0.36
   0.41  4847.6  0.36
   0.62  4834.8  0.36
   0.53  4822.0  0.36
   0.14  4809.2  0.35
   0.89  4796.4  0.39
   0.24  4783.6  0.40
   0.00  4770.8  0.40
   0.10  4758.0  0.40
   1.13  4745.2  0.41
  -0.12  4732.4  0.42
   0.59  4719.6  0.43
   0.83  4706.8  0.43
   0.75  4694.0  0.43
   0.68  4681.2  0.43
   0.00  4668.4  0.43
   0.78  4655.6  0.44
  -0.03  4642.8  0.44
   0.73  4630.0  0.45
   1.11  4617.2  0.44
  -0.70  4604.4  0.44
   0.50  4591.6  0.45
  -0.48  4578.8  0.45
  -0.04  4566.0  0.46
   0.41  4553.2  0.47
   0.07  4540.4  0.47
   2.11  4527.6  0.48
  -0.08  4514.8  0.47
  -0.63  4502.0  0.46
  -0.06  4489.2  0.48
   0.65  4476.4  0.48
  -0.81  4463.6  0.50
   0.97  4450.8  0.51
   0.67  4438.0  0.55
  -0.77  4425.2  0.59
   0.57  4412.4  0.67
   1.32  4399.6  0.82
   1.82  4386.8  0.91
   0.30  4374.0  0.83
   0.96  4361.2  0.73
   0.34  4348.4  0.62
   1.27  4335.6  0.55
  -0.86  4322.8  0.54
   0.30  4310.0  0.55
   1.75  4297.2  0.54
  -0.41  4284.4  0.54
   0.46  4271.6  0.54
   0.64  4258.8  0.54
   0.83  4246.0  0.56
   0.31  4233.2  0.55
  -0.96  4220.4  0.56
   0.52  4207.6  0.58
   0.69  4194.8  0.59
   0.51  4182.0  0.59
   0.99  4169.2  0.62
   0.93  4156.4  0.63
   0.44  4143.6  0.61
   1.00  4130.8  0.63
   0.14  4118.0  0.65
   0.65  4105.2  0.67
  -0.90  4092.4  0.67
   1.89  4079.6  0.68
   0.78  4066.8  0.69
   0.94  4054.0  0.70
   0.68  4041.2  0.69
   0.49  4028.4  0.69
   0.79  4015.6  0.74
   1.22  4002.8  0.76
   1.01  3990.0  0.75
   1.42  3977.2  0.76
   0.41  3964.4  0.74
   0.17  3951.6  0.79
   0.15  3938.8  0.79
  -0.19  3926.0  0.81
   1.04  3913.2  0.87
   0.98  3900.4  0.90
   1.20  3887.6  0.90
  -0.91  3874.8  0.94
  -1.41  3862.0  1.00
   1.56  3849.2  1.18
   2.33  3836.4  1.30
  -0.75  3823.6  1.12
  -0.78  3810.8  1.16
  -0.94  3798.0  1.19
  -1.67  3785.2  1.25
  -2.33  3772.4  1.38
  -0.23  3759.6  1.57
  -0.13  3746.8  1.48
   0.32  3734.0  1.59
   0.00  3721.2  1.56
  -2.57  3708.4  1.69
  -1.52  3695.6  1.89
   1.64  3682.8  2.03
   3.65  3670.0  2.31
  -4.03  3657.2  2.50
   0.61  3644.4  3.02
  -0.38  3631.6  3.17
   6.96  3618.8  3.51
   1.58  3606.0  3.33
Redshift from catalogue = 0.21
